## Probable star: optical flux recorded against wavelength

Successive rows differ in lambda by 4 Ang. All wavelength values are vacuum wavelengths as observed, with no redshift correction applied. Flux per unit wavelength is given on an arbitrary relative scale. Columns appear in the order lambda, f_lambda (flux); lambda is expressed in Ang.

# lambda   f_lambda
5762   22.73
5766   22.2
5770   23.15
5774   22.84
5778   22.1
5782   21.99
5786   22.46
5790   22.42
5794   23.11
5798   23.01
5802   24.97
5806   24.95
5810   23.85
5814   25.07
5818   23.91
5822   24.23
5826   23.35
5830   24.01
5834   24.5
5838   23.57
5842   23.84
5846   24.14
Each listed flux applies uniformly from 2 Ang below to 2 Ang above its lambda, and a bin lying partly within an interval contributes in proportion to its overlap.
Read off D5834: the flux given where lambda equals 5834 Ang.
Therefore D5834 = 24.5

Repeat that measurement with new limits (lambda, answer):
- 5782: 21.99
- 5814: 25.07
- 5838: 23.57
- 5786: 22.46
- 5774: 22.84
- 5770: 23.15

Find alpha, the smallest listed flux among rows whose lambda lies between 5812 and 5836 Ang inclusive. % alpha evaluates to 23.35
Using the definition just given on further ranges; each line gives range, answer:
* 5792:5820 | 23.01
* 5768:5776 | 22.84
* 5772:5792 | 21.99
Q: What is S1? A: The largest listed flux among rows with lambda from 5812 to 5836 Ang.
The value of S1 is 25.07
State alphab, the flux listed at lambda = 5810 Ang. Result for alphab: 23.85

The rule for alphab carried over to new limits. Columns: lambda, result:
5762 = 22.73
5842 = 23.84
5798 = 23.01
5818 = 23.91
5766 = 22.2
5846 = 24.14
